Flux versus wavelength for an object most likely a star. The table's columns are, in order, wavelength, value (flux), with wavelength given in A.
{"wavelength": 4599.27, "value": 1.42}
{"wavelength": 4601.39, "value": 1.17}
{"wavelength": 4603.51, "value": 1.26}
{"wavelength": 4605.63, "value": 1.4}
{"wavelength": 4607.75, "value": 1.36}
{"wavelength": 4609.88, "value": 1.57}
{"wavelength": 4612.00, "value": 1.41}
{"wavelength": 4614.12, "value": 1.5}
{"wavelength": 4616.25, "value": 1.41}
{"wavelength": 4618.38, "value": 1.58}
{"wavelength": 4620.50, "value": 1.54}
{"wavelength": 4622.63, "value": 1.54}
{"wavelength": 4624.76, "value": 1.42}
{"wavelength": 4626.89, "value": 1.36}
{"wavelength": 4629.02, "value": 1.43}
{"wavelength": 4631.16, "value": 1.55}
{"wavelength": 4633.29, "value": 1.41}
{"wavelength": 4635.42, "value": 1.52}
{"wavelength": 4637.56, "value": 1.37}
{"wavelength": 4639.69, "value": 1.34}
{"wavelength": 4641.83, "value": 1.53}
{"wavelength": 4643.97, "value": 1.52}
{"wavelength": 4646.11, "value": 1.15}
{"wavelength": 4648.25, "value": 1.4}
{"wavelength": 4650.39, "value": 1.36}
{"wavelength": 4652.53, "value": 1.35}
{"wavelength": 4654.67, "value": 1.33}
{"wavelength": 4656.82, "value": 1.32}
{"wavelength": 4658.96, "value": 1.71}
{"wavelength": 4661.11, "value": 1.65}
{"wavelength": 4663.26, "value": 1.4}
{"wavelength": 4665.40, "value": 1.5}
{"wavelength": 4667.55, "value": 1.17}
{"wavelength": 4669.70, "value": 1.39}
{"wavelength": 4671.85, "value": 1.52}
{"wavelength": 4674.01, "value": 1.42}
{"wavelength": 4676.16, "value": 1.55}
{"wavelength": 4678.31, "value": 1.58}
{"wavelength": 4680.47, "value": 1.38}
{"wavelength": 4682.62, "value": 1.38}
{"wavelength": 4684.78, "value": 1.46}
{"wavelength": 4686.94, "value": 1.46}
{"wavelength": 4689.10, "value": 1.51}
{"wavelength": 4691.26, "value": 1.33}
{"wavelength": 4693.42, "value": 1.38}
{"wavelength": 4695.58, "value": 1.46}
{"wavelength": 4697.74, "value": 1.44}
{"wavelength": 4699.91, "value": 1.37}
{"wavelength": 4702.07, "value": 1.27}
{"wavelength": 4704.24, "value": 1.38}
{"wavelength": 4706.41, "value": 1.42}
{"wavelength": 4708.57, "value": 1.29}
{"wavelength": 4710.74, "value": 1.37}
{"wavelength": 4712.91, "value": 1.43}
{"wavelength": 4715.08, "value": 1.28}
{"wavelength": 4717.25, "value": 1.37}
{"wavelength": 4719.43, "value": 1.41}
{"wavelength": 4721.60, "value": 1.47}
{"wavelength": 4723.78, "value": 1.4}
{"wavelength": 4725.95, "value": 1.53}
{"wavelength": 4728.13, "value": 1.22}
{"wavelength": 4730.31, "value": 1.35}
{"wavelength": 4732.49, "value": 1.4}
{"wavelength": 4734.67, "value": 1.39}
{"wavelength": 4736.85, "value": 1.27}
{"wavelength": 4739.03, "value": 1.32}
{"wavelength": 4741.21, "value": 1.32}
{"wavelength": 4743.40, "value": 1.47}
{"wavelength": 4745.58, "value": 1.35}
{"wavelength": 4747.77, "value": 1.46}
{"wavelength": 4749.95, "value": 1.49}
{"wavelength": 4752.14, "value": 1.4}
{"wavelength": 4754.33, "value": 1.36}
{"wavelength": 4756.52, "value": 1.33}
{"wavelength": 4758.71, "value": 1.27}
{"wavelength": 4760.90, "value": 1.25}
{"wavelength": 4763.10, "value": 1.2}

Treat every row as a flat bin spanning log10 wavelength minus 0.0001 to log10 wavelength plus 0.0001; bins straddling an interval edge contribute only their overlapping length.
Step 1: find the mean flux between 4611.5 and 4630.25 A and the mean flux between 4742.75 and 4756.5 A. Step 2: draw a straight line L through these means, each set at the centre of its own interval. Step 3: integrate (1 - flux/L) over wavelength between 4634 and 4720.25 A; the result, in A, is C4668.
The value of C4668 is 1.9 A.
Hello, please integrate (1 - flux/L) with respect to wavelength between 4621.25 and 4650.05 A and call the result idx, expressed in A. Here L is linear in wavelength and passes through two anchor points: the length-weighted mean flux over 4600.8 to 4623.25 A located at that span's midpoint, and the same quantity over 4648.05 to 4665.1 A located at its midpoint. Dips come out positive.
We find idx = 0.29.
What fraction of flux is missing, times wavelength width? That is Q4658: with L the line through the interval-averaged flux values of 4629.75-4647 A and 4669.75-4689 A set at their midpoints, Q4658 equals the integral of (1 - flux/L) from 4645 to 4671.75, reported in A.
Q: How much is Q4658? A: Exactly 0.9 A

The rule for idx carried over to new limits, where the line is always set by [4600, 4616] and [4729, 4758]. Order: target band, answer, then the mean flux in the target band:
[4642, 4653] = 0.08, 1.37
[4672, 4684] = -0.76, 1.47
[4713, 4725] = -0.13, 1.39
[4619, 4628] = -0.57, 1.47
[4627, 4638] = -0.56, 1.45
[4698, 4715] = 0.21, 1.36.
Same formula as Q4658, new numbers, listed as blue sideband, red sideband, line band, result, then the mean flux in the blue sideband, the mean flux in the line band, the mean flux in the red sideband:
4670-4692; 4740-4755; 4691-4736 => 1.7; 1.46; 1.38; 1.41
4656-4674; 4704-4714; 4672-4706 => -0.3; 1.46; 1.43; 1.38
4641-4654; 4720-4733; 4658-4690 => -2.0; 1.38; 1.47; 1.4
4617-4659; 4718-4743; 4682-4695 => -0.2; 1.43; 1.42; 1.37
